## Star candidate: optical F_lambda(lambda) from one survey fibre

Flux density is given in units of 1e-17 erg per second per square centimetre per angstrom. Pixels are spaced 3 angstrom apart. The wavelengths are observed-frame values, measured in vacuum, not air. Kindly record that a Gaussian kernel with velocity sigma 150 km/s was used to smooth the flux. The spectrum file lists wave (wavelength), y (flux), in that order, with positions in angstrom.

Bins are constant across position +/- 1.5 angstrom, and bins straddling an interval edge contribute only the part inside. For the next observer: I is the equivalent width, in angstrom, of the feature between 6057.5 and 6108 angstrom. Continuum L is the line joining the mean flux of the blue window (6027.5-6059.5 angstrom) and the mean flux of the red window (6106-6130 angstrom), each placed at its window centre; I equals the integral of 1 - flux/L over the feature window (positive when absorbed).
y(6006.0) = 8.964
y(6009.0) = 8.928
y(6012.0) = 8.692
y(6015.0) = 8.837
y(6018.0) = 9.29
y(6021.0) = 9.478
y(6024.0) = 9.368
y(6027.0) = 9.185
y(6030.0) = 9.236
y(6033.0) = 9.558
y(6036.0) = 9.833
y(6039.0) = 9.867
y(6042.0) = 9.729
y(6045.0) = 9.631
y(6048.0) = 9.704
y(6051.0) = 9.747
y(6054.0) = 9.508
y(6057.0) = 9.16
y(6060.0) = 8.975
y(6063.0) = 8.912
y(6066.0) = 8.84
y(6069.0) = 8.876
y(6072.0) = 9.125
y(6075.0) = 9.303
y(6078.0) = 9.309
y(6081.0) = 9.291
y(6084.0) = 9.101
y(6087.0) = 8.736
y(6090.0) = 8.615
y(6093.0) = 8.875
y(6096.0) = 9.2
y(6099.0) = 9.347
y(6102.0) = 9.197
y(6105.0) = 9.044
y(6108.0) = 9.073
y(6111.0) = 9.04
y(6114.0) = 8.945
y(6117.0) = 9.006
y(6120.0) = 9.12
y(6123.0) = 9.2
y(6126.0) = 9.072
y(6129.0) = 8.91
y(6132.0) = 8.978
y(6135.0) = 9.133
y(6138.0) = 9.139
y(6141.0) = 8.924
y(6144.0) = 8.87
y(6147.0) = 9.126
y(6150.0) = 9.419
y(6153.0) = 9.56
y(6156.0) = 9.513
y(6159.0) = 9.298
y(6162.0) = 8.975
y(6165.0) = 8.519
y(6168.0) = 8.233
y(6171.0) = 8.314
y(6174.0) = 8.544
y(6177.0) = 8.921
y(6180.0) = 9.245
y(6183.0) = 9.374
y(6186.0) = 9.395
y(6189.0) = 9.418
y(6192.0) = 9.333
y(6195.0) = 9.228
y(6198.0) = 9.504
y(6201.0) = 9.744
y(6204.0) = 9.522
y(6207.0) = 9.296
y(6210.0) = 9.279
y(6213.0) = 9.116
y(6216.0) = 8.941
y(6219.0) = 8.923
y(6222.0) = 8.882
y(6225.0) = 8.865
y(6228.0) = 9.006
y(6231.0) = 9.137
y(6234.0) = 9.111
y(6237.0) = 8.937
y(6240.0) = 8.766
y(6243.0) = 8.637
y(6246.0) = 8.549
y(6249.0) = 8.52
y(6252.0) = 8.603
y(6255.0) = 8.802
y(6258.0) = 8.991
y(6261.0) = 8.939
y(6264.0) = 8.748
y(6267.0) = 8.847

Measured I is 1.3 angstrom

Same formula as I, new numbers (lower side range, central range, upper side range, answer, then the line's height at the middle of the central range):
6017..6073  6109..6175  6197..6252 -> 1.4 angstrom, 9.18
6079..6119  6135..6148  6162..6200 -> 0.0 angstrom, 9.03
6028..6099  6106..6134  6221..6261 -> 0.3 angstrom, 9.13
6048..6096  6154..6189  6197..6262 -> 0.3 angstrom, 9.04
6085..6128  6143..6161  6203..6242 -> -0.5 angstrom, 9.04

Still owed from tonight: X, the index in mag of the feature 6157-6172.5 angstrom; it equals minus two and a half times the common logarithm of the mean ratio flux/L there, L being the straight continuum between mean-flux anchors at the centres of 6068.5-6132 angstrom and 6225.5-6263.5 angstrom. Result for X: 0.03 mag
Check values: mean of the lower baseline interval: 9.07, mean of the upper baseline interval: 8.83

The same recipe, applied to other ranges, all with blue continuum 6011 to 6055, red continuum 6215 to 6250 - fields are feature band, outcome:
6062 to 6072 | 0.05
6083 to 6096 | 0.05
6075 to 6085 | 0.01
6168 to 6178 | 0.06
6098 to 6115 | 0.02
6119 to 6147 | 0.01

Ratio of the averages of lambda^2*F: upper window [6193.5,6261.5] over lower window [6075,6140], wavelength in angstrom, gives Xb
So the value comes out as 1.0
